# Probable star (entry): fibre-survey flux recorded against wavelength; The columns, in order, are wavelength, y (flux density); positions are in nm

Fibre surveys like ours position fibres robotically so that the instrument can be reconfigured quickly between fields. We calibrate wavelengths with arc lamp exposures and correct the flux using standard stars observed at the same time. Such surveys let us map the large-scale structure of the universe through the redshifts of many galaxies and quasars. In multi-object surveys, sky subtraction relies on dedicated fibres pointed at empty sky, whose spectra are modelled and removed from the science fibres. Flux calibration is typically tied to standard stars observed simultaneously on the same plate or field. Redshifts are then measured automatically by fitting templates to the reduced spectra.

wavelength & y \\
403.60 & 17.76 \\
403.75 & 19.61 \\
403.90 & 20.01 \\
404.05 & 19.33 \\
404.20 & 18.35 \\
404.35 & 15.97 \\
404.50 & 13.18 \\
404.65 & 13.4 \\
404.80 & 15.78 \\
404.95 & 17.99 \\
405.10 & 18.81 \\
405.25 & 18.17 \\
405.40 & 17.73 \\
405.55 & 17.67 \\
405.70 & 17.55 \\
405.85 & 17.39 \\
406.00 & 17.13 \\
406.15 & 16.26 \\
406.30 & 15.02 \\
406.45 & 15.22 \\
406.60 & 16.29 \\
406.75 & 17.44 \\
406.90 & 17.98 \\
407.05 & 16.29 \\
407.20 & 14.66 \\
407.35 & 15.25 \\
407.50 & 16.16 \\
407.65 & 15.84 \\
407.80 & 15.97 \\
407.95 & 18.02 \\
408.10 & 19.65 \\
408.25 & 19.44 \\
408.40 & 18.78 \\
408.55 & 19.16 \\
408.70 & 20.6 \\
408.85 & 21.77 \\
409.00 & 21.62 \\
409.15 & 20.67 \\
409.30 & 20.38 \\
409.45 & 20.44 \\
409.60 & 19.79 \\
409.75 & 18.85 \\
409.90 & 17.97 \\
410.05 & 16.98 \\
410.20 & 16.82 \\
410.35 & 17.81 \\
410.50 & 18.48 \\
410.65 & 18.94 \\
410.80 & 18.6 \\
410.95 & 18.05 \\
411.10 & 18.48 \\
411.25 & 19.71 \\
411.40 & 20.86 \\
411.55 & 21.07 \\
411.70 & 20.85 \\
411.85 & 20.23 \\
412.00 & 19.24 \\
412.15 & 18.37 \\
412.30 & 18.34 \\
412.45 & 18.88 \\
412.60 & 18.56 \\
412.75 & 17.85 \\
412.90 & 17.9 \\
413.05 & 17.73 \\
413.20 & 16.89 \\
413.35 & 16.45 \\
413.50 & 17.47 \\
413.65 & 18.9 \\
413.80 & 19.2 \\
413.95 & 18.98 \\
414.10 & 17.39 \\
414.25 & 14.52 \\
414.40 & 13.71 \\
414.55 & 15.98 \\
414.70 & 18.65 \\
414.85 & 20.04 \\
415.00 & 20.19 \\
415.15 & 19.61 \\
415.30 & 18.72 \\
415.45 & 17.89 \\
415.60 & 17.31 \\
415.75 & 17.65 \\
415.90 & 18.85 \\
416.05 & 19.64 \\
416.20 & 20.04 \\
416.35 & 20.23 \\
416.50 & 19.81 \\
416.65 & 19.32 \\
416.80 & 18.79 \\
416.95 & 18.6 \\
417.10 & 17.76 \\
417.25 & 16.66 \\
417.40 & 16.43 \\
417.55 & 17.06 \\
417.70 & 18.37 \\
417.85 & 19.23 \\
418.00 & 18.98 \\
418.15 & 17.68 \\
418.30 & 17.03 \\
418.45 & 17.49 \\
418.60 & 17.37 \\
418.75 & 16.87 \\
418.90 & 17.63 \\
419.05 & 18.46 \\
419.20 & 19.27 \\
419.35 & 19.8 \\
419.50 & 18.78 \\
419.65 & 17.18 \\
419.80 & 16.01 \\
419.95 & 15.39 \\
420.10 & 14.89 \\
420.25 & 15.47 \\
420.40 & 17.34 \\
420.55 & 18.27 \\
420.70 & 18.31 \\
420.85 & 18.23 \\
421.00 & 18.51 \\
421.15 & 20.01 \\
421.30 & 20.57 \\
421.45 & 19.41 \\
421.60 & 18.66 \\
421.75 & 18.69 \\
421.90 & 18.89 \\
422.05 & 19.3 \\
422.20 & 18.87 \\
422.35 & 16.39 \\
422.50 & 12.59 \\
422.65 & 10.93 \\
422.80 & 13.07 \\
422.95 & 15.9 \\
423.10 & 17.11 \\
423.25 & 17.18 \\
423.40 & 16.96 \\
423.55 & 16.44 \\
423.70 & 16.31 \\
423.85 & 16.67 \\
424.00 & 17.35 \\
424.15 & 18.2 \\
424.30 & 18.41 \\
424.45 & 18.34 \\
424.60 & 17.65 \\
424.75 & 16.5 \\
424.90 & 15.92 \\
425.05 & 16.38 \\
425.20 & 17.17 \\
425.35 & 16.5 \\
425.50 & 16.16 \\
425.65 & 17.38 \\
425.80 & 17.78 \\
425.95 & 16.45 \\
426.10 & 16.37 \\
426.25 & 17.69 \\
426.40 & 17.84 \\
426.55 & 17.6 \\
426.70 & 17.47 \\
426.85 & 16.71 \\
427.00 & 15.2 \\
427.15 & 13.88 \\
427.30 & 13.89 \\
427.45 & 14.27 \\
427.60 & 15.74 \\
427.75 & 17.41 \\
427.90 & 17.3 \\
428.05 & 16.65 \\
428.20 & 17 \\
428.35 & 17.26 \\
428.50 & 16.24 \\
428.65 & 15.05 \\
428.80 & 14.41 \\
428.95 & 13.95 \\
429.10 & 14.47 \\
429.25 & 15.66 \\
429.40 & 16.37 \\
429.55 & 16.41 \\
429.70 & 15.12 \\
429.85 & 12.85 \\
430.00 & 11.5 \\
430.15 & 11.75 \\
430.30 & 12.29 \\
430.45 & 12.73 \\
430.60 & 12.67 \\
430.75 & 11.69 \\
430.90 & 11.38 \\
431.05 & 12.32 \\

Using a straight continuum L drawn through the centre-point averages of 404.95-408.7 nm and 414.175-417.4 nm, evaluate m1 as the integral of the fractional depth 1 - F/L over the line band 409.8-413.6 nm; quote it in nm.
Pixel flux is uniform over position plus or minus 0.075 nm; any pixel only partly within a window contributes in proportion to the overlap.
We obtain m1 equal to -0.15 nm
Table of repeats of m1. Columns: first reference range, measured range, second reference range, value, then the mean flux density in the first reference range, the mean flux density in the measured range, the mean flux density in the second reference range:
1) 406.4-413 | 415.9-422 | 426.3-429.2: -0.36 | 18.5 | 18.2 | 15.9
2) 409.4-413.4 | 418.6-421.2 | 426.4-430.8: -0.12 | 18.7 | 17.6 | 15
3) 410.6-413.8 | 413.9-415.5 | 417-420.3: 0.04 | 18.7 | 17.8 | 17.5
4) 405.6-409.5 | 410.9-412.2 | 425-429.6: -0.16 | 17.9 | 19.7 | 16.2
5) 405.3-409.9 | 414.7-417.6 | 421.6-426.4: -0.22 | 18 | 18.7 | 16.8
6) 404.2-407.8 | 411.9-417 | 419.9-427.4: -0.49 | 16.4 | 18.3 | 16.9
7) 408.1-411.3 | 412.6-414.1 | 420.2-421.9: 0.08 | 19.2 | 17.9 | 18.6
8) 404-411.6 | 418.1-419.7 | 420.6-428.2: -0.07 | 17.9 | 18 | 16.9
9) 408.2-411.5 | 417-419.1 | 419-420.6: 0.00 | 19.3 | 17.6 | 17.3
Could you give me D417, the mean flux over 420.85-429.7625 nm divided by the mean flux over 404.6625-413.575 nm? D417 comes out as 0.92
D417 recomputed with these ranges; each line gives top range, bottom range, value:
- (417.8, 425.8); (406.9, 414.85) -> 0.94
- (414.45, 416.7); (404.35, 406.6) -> 1.14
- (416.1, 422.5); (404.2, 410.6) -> 1.03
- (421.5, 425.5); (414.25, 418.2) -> 0.92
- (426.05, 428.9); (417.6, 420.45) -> 0.92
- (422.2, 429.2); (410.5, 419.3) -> 0.88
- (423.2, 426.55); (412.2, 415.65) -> 0.96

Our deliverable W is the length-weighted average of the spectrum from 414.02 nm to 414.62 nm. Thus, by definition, 15.4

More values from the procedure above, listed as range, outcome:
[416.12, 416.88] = 19.6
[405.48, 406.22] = 17.2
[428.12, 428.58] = 16.8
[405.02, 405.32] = 18.5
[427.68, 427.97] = 17.4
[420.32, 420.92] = 18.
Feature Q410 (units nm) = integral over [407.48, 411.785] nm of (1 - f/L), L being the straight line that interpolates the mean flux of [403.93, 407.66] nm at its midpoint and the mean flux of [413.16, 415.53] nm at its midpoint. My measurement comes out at -0.48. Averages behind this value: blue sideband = 16.6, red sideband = 17.8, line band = 19.1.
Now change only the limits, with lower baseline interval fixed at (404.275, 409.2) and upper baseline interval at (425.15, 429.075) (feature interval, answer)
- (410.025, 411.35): -0.09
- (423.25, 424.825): -0.08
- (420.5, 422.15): -0.24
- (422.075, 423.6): 0.08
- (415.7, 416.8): -0.17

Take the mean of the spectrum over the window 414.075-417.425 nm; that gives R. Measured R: 18.2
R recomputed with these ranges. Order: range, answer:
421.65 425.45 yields 16.7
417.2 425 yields 17.4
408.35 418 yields 18.7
